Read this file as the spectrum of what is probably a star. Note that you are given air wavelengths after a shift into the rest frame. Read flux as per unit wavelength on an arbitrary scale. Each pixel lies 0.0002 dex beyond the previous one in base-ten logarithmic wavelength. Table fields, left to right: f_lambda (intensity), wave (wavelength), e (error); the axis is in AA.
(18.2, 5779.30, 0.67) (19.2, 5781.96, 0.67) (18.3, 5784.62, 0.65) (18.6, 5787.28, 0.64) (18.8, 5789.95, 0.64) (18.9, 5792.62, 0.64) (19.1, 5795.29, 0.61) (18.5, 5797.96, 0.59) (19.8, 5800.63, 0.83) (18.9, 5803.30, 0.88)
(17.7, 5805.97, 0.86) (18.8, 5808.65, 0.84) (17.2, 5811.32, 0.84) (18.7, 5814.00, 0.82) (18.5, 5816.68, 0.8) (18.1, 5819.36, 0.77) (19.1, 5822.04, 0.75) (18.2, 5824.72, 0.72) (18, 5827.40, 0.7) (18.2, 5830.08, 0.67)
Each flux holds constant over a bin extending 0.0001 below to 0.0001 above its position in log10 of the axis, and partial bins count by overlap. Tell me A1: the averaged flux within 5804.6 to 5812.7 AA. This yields 17.9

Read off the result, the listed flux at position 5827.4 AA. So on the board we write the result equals 18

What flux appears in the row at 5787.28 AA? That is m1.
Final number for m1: 18.6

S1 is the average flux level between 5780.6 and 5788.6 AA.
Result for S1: 18.7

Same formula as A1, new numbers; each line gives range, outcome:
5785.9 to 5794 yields 18.8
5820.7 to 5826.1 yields 18.7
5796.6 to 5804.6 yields 19.1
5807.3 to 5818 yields 18.3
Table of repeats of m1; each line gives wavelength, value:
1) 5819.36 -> 18.1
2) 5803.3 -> 18.9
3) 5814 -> 18.7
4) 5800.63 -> 19.8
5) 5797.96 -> 18.5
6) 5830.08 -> 18.2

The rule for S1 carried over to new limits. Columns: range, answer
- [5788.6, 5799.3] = 18.8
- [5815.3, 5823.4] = 18.6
